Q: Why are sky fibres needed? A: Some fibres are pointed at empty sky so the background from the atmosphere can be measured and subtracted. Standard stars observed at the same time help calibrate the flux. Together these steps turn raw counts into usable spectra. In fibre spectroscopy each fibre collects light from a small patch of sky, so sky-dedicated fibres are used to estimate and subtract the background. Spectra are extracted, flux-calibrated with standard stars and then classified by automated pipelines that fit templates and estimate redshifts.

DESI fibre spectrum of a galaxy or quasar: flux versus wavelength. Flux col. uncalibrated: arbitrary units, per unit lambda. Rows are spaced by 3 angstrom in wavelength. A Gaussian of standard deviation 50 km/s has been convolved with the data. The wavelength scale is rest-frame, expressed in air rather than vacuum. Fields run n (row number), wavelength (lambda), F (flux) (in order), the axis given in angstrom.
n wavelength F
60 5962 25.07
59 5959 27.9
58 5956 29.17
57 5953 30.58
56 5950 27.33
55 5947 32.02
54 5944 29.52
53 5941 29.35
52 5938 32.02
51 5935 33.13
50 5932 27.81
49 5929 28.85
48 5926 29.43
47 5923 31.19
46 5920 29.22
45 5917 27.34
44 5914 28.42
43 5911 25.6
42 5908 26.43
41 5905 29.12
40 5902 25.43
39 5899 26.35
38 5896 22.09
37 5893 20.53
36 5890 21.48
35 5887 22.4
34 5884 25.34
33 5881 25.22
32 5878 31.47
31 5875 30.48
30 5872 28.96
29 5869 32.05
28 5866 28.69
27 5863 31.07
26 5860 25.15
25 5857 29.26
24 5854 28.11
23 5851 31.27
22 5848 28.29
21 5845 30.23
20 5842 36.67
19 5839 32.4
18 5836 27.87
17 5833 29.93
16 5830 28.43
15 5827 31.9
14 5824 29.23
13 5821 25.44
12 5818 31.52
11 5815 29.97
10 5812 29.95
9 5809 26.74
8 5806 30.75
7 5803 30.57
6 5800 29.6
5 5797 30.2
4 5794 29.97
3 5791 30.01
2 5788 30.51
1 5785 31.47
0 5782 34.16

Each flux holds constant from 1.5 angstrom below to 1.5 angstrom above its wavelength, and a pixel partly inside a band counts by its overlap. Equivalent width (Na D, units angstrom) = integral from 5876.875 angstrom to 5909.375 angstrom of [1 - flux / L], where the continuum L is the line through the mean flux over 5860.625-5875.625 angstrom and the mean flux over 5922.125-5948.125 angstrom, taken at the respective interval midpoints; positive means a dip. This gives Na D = 5.5 angstrom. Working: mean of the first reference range 29.9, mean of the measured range 25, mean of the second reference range 30.3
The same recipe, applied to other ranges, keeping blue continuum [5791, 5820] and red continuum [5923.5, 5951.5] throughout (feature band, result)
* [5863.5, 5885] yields 0.6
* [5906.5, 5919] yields 1.2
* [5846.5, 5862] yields 0.7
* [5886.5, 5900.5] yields 3.4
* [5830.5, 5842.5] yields -0.5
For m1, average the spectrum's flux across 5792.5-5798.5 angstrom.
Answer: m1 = 30.1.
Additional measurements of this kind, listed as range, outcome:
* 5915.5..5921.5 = 28.3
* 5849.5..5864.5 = 29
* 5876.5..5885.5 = 27.3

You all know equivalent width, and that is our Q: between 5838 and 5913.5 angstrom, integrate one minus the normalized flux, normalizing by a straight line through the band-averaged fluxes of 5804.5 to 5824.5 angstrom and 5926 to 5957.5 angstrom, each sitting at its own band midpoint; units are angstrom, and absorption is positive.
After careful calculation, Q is 4.5 angstrom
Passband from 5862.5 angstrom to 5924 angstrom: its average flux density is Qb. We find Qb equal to 27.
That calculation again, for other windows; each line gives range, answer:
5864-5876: 30.1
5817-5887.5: 29.3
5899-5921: 27.3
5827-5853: 30.7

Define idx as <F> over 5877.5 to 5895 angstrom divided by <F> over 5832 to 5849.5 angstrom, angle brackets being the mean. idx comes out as 0.77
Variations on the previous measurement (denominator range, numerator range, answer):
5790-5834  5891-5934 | 0.91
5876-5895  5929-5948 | 1.24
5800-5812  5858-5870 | 0.99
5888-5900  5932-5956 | 1.35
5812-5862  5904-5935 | 0.96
